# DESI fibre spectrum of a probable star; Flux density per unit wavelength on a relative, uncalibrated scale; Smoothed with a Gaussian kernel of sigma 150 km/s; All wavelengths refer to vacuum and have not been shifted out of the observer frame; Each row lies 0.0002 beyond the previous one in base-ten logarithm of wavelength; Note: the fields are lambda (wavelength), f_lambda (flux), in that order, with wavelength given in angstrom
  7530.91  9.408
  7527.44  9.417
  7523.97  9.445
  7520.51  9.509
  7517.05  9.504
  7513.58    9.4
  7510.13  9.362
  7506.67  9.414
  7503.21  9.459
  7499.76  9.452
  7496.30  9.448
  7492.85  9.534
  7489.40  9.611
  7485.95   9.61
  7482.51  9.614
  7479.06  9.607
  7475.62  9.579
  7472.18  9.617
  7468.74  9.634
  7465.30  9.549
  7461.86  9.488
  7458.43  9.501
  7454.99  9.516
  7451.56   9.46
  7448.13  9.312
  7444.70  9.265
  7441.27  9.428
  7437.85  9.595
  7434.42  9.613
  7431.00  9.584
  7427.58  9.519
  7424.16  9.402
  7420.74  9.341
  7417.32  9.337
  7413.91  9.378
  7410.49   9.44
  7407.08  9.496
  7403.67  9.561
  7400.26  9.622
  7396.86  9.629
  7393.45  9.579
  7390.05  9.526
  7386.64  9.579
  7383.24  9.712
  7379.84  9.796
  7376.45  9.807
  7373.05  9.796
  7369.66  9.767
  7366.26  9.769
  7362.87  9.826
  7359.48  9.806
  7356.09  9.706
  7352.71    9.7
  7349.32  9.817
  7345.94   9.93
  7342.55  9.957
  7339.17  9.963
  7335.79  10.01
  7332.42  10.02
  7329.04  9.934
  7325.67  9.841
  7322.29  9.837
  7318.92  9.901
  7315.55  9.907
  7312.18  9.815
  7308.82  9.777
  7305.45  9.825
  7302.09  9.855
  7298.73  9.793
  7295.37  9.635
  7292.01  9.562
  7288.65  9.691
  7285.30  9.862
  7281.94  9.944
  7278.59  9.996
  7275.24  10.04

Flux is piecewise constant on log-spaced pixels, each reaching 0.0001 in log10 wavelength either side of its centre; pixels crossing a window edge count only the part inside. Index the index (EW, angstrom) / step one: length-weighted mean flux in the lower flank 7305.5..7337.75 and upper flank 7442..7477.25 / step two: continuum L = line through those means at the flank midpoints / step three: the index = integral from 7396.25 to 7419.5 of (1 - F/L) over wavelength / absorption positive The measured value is 0.37 angstrom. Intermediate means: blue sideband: 9.89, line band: 9.49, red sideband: 9.49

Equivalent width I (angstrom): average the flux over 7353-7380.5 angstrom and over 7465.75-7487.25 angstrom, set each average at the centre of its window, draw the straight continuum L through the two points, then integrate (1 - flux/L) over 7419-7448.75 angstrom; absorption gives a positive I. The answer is 0.7 angstrom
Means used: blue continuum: 9.78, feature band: 9.45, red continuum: 9.61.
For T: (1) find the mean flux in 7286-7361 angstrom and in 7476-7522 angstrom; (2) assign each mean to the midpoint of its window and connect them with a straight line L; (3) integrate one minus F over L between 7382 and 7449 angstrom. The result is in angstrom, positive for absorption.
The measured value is 1.1 angstrom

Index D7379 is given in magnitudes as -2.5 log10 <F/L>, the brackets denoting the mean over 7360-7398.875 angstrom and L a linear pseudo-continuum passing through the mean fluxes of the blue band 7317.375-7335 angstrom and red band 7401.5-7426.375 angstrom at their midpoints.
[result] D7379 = -0.01 mag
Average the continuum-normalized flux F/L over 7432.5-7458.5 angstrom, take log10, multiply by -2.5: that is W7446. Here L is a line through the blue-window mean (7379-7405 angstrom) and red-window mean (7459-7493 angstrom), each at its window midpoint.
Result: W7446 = 0.02 mag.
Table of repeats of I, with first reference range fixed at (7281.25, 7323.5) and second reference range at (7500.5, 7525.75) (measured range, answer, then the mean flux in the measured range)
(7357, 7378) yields -0.2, 9.79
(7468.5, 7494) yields -0.3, 9.6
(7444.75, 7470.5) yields 0.2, 9.48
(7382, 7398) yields 0.1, 9.6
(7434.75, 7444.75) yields 0.1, 9.48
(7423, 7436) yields 0.1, 9.54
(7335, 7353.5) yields -0.3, 9.9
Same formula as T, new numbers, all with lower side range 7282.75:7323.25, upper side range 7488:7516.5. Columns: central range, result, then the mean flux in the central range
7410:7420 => 0.2 angstrom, 9.37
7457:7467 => 0.0 angstrom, 9.52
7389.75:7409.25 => 0.1 angstrom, 9.57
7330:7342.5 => -0.3 angstrom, 9.99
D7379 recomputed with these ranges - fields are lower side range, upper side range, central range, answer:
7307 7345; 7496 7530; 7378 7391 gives 0.01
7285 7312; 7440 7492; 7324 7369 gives -0.02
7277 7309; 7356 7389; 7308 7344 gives -0.01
